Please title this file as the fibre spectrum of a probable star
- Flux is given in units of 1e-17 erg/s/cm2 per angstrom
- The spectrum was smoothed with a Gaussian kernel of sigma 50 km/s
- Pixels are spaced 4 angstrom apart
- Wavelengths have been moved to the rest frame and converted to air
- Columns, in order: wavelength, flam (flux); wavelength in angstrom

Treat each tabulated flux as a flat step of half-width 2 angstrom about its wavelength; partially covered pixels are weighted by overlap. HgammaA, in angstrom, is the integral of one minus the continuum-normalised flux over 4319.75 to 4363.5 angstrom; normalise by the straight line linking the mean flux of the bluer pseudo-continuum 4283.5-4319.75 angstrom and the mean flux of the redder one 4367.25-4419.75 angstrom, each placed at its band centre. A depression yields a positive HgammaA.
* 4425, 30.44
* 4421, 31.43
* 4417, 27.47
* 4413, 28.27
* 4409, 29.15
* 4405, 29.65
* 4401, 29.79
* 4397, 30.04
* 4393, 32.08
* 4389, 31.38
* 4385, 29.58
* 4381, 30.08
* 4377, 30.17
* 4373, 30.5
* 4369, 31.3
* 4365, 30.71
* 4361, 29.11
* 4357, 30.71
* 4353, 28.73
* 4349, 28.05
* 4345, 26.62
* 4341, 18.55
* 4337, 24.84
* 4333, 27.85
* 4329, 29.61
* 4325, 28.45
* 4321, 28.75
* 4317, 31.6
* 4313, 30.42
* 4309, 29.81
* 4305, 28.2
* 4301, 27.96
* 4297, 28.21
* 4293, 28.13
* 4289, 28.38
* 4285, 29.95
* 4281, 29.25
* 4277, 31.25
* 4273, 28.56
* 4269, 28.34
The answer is 3.1 angstrom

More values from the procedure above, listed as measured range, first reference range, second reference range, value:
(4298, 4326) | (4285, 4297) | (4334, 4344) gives -3.6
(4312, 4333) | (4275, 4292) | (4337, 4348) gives -3.3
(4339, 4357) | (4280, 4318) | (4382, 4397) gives 2.4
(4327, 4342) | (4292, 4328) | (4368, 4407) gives 2.0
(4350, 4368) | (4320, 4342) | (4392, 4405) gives -1.0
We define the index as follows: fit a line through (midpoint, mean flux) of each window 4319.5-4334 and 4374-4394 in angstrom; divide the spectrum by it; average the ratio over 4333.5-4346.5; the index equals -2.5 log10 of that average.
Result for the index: 0.223 mag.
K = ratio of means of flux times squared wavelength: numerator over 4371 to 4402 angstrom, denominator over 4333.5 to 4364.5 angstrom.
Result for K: 1.2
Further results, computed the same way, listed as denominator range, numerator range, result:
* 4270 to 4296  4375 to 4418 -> 1.08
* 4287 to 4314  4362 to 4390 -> 1.10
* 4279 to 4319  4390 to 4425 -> 1.07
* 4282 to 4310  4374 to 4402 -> 1.11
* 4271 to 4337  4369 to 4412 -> 1.08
